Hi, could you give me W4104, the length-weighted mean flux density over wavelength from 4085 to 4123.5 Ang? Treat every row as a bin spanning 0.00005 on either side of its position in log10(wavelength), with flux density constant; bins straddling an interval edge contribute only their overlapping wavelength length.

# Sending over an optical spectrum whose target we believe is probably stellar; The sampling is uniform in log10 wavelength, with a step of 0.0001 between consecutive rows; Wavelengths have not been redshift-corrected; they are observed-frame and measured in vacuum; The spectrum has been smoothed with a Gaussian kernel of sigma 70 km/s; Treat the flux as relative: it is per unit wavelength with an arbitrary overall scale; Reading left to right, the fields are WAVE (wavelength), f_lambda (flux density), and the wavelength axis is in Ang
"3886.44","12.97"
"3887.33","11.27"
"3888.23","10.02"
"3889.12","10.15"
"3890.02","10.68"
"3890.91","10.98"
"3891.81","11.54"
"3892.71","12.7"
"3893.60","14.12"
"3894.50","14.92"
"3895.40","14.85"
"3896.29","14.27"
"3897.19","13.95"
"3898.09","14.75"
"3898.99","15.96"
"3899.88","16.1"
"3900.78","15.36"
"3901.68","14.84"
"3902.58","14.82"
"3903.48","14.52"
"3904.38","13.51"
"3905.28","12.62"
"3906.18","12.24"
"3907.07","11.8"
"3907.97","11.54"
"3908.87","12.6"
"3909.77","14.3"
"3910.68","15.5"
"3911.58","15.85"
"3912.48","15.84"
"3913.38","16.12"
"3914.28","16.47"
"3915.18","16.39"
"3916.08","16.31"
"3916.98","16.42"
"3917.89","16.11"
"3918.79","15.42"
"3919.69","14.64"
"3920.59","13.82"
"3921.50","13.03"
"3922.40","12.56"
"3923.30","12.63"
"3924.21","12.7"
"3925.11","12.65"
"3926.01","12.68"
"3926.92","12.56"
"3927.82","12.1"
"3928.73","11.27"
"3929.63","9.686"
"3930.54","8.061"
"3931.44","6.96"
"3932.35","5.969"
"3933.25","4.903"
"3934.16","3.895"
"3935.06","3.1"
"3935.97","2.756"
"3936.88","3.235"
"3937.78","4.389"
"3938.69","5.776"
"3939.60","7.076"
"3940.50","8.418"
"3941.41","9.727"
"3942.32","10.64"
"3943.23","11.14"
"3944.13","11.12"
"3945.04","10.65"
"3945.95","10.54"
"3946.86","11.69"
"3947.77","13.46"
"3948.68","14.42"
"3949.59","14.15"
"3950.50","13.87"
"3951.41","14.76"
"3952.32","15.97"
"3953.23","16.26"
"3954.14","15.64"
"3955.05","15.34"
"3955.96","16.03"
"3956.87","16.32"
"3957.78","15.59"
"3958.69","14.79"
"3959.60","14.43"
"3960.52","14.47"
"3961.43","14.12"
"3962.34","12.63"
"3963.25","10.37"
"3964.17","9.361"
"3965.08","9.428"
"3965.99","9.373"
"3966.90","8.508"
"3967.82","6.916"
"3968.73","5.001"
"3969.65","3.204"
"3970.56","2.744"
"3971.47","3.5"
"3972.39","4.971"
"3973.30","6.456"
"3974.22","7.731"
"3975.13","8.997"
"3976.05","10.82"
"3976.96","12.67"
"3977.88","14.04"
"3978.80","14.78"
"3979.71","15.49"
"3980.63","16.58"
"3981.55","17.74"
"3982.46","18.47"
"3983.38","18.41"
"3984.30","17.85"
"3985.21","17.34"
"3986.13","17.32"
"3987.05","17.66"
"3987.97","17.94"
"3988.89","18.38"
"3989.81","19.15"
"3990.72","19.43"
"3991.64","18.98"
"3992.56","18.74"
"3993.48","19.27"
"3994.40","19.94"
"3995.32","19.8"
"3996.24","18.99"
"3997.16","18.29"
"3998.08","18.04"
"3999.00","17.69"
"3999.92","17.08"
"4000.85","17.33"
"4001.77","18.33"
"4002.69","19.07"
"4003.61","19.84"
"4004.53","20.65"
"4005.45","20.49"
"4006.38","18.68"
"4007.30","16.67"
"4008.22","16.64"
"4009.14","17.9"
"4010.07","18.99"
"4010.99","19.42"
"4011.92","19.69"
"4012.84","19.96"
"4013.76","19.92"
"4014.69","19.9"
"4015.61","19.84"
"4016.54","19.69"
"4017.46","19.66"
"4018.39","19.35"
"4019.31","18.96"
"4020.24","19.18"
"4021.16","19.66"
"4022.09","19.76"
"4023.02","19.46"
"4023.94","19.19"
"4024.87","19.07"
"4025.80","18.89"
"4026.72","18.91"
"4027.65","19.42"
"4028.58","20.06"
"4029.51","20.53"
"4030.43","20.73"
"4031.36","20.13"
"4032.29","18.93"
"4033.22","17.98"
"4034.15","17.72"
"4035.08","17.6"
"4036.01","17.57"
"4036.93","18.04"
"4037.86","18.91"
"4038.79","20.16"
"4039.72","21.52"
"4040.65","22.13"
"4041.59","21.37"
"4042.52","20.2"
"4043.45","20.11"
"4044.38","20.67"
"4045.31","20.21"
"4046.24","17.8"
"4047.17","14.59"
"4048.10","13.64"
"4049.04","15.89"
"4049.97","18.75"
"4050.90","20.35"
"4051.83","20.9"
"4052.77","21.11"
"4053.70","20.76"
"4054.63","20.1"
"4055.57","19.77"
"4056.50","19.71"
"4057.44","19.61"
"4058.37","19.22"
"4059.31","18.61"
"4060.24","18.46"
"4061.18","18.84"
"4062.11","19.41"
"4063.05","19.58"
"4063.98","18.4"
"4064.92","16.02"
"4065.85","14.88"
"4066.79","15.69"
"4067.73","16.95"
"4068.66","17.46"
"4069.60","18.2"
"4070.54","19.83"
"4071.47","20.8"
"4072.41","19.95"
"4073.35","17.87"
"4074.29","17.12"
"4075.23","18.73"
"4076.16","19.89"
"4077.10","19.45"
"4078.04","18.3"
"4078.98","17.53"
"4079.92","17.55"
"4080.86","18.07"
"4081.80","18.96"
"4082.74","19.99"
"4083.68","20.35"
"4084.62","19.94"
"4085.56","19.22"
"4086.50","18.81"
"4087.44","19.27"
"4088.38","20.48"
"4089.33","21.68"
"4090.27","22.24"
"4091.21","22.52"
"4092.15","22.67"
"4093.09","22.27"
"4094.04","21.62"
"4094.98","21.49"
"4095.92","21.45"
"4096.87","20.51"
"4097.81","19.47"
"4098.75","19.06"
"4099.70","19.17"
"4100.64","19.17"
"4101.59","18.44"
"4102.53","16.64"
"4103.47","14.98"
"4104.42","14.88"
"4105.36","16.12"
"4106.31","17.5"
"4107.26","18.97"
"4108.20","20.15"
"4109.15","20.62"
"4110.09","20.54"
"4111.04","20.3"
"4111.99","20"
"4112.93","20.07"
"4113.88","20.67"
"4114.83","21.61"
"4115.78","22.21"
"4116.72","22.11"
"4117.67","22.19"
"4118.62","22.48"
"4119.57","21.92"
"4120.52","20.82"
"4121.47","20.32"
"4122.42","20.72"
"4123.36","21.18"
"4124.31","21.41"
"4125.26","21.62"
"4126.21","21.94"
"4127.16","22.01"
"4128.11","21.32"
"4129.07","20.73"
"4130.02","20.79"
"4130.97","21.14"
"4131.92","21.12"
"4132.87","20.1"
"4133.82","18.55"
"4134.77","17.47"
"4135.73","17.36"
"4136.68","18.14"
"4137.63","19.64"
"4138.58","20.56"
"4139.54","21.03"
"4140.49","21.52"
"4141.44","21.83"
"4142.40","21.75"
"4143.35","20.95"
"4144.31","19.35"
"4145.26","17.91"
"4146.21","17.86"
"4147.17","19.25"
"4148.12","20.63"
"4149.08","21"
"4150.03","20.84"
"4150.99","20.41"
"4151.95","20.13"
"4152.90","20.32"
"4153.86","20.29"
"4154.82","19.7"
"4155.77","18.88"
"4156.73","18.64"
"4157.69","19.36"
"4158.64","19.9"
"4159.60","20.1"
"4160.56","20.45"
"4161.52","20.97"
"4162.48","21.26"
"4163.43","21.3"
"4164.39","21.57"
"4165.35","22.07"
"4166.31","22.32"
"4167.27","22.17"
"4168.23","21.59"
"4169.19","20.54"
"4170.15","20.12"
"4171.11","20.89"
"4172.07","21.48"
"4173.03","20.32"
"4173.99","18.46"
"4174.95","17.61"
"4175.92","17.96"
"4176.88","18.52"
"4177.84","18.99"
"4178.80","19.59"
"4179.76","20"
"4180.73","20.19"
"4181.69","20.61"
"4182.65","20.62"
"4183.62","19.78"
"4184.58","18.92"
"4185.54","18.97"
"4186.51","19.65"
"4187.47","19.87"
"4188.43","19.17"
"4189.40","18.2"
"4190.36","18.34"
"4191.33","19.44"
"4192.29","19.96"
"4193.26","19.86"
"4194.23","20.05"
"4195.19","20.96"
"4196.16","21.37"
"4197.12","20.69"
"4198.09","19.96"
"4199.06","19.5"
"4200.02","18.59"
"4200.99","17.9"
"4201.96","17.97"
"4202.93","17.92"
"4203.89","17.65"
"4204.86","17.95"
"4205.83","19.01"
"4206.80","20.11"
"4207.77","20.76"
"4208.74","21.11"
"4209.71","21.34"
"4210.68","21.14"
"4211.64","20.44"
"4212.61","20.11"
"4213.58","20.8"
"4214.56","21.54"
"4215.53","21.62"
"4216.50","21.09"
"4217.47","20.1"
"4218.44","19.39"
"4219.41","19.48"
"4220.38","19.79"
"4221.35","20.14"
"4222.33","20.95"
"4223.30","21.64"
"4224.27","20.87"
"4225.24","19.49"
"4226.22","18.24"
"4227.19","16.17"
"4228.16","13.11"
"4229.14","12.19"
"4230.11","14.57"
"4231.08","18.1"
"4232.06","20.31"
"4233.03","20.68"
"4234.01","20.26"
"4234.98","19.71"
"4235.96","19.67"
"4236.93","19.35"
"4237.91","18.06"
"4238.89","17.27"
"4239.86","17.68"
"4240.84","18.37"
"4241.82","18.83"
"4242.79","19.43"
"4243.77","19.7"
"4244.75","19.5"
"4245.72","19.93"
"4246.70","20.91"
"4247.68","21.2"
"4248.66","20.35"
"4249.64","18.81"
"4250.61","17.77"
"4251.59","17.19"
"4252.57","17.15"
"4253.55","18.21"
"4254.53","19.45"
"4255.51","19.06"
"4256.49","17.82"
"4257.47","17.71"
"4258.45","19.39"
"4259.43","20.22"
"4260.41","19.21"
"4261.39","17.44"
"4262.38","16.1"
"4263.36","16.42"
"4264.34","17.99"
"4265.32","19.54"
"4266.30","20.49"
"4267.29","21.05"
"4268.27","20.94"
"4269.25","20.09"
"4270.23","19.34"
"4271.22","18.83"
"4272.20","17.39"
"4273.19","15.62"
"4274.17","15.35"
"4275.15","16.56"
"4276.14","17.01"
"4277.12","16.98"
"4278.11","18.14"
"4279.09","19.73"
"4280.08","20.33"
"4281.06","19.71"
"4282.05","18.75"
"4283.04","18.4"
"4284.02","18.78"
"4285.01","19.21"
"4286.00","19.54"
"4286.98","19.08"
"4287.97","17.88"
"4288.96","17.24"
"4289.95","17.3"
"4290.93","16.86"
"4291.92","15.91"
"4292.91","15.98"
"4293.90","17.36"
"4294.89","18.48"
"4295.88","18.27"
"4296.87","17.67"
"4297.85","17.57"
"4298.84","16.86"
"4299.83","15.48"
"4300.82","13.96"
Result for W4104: 20.2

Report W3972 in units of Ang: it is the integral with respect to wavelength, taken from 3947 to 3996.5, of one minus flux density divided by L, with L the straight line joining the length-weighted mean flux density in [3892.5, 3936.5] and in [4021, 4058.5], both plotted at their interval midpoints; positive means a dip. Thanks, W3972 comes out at 6.14 Ang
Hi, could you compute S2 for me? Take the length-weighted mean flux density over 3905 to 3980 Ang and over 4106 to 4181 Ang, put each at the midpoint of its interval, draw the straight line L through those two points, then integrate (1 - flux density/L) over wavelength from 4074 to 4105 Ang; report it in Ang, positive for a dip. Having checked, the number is -2.64 Ang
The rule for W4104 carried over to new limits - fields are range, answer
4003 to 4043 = 19.4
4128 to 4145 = 20.1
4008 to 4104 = 19.2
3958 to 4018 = 15.4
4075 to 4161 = 20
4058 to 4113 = 19.1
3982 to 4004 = 18.5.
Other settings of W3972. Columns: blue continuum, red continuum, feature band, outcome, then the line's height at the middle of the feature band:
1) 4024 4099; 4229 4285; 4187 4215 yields -1.34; 18.8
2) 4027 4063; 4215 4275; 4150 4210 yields -2.97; 18.9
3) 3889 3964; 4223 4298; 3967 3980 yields 4.92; 13.3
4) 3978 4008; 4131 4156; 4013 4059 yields -1.60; 18.7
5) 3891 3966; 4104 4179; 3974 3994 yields -2.57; 14.5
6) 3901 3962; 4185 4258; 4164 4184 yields -2.40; 18.1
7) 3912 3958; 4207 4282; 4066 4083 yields -3.80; 15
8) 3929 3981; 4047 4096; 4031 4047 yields -2.60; 16.7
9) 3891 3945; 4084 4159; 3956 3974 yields 5.32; 13.9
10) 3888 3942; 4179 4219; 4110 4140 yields -4.94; 17.8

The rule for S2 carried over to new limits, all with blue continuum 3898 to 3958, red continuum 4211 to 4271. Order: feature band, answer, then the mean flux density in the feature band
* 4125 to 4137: -2.5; 20.2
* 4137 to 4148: -2.1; 20.1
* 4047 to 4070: -4.9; 18.3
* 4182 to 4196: -1.3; 19.6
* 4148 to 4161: -2.1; 20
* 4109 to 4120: -3.3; 21.2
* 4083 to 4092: -2.7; 20.6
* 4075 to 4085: -2.2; 19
